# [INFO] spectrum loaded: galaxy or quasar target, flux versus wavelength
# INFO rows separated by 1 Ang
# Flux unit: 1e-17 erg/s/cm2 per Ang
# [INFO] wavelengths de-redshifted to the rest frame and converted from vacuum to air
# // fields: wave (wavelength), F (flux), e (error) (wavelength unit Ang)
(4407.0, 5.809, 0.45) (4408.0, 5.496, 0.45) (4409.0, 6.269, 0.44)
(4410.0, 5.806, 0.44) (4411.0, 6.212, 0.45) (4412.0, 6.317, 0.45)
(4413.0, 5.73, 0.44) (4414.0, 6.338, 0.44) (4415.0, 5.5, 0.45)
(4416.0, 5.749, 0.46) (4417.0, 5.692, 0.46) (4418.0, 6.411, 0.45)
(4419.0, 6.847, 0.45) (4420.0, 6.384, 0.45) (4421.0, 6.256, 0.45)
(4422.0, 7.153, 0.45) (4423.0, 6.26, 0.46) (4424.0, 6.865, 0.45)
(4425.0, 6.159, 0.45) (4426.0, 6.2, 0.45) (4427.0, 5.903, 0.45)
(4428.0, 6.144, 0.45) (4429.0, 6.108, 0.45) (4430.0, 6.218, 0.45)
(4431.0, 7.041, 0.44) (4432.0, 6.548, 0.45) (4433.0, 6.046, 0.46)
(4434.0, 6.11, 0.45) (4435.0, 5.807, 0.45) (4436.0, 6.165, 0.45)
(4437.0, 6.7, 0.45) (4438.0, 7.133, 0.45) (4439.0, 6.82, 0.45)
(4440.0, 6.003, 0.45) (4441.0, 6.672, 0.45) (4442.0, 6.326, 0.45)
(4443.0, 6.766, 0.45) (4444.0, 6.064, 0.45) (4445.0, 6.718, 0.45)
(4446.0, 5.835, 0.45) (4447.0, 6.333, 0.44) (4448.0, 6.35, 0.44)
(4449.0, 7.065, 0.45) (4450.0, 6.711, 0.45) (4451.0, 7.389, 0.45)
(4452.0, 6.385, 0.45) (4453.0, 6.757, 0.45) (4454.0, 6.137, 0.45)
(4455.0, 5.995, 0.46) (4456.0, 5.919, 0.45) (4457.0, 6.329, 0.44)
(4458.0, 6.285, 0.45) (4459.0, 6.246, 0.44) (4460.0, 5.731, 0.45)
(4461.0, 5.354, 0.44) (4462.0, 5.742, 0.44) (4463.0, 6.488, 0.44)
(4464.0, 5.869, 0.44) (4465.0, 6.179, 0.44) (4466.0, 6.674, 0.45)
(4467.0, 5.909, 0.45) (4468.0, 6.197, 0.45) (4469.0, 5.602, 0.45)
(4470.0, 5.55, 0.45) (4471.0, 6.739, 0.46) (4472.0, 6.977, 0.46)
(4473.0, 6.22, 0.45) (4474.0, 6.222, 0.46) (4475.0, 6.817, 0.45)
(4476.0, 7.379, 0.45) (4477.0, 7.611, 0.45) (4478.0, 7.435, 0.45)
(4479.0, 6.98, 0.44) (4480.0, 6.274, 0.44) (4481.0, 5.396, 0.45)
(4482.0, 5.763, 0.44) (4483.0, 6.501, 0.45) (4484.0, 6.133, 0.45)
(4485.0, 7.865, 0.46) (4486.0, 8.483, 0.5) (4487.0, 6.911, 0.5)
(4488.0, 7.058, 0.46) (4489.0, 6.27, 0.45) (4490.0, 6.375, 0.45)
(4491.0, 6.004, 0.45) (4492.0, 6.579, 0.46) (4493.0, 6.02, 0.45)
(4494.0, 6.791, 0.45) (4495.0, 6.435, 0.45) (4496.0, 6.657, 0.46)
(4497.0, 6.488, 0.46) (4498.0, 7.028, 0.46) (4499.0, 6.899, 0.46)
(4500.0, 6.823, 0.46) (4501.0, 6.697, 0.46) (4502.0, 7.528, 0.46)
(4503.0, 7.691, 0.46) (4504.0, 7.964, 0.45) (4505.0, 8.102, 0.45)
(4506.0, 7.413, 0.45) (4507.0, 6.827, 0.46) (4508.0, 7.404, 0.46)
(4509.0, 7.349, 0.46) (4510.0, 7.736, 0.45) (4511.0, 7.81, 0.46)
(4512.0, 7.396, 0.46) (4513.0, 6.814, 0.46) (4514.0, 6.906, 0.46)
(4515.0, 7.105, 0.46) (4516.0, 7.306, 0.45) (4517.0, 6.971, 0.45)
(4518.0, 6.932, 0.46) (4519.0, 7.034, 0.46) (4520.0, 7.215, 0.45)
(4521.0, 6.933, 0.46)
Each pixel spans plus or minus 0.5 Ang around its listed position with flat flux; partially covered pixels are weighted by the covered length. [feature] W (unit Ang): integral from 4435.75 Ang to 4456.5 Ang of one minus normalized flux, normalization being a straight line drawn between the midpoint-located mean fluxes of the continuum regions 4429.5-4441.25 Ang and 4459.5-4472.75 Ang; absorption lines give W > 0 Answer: -0.6 Ang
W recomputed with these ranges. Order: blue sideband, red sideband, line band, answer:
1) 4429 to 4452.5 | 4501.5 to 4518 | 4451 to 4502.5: 3.4 Ang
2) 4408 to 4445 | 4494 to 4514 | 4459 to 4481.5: 1.6 Ang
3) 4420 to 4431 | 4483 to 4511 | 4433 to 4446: 0.2 Ang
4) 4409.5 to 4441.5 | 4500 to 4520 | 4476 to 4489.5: 0.3 Ang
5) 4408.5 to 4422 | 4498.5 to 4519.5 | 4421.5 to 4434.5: -0.1 Ang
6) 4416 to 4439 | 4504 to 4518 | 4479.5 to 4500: 1.4 Ang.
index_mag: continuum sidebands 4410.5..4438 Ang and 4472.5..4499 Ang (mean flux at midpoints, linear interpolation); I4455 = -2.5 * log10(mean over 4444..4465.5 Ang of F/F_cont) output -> 0.034 mag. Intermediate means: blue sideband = 6.27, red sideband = 6.68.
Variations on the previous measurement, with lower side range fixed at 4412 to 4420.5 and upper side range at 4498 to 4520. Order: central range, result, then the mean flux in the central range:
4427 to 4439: -0.01 mag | 6.37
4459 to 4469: 0.12 mag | 6.01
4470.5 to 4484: 0.04 mag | 6.62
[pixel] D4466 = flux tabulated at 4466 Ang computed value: 6.674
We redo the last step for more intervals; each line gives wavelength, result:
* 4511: 7.81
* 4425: 6.159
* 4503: 7.691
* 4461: 5.354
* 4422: 7.153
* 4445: 6.718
